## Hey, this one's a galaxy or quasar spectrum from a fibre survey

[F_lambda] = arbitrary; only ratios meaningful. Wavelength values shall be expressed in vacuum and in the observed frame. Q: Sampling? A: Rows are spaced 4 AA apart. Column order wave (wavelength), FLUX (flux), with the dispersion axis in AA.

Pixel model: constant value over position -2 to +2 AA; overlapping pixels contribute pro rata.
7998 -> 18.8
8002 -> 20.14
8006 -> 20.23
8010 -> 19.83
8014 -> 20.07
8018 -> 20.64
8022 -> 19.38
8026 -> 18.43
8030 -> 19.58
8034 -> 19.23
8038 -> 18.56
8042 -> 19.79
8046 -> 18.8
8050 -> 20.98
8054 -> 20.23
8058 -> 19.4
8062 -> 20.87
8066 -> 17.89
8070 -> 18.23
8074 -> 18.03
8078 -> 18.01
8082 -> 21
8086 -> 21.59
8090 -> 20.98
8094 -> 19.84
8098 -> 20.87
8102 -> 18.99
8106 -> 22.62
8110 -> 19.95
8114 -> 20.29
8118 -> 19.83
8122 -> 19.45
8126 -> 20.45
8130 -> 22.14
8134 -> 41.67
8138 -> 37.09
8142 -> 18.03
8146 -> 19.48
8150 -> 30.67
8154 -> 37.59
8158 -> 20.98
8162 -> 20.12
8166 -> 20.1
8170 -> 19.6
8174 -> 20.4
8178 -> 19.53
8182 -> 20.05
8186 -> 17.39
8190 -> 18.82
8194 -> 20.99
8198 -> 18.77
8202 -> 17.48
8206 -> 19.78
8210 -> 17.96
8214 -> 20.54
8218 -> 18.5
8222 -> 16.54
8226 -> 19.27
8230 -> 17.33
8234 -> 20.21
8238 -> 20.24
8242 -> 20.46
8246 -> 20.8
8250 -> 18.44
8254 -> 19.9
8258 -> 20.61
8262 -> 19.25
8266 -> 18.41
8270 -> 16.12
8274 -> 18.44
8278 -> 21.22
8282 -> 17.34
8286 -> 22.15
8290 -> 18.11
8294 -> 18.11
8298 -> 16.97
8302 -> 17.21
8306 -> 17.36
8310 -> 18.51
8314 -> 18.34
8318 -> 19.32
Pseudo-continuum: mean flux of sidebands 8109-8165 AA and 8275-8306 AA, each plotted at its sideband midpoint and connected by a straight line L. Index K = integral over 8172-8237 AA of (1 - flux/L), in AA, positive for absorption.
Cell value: 9.1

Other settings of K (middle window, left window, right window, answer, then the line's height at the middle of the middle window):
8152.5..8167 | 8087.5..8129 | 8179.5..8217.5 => -3.63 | 19.6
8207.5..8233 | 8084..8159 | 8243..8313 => 2.71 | 20.7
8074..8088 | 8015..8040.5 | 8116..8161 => 1.65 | 22.5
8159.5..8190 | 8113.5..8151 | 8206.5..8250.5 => 3.84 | 22.4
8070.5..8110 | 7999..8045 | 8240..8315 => -1.51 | 19.4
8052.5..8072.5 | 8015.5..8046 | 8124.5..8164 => 2.02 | 21.5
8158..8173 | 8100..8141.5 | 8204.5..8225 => 0.95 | 21.5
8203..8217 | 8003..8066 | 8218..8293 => 0.01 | 19.2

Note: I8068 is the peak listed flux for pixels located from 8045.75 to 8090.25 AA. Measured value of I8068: 21.59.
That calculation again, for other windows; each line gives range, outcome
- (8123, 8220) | 41.67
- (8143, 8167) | 37.59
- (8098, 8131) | 22.62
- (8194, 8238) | 20.99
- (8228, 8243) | 20.46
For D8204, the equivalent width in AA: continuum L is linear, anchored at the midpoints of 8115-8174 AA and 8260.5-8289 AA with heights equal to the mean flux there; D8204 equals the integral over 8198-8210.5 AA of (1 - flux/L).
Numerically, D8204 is 2.0 AA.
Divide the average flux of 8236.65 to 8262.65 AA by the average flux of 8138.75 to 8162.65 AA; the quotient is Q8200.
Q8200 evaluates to 0.79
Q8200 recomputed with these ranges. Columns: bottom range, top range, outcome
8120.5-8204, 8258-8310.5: 0.81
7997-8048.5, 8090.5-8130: 1.04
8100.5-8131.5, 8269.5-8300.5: 0.91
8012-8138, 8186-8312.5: 0.91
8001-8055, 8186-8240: 0.96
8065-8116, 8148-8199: 1.10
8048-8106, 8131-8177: 1.30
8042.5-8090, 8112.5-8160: 1.31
